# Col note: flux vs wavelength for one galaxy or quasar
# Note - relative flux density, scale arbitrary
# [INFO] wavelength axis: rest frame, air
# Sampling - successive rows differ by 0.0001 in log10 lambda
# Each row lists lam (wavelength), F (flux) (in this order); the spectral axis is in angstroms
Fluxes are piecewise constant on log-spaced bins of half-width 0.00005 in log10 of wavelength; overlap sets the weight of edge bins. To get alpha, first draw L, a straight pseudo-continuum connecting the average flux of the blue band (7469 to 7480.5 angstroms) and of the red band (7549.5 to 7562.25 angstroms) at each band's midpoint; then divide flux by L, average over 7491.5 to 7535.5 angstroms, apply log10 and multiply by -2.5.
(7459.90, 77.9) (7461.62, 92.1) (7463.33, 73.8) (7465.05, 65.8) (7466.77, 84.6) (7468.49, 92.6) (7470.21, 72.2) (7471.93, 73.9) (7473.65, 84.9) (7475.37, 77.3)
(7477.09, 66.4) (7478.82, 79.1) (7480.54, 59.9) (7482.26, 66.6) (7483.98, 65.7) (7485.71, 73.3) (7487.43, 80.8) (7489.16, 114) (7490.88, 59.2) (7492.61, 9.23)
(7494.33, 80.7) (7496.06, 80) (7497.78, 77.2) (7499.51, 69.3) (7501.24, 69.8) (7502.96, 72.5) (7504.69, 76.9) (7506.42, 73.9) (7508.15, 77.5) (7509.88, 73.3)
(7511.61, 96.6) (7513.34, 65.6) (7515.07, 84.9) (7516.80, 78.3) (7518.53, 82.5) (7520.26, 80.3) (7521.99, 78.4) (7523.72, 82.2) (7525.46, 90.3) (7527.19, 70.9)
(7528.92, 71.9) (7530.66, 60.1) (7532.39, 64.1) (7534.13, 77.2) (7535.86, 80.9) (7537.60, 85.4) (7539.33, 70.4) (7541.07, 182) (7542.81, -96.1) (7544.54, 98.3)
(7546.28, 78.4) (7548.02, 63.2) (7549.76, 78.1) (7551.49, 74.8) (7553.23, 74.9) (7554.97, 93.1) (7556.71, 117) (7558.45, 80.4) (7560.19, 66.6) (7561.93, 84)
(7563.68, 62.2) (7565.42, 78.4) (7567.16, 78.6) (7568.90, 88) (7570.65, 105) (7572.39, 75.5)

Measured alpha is 0.08 mag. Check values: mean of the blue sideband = 75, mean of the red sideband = 83.9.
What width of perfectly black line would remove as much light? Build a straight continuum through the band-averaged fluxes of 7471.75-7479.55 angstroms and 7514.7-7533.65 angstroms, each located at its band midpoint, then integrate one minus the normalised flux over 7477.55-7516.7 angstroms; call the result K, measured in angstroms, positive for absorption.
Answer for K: 1.8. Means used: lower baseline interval 76.4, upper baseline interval 76.5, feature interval 73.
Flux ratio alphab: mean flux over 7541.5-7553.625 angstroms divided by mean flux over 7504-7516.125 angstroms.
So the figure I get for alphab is 0.7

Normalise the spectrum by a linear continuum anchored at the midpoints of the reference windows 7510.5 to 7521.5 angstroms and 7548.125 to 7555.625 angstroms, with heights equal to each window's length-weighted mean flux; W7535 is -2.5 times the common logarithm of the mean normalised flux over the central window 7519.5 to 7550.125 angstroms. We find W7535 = 0.09 mag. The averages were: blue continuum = 81.1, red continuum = 78.2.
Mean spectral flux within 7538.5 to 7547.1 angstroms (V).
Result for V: 66.5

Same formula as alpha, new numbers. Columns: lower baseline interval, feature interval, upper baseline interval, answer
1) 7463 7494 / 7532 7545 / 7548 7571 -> 0.142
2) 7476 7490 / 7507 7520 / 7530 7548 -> -0.103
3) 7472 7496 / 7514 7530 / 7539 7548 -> -0.173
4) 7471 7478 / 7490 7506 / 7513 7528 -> 0.172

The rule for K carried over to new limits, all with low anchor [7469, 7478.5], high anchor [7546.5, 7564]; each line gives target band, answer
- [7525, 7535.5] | 0.87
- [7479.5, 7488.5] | 0.69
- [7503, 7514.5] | 0.06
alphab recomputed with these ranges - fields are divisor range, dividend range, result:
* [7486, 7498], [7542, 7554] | 0.75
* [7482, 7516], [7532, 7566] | 1.03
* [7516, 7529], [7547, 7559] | 1.04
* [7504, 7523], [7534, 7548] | 0.90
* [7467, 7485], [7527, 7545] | 0.93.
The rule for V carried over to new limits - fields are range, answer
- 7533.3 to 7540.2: 78.5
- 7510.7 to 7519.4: 81.6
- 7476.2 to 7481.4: 68.5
